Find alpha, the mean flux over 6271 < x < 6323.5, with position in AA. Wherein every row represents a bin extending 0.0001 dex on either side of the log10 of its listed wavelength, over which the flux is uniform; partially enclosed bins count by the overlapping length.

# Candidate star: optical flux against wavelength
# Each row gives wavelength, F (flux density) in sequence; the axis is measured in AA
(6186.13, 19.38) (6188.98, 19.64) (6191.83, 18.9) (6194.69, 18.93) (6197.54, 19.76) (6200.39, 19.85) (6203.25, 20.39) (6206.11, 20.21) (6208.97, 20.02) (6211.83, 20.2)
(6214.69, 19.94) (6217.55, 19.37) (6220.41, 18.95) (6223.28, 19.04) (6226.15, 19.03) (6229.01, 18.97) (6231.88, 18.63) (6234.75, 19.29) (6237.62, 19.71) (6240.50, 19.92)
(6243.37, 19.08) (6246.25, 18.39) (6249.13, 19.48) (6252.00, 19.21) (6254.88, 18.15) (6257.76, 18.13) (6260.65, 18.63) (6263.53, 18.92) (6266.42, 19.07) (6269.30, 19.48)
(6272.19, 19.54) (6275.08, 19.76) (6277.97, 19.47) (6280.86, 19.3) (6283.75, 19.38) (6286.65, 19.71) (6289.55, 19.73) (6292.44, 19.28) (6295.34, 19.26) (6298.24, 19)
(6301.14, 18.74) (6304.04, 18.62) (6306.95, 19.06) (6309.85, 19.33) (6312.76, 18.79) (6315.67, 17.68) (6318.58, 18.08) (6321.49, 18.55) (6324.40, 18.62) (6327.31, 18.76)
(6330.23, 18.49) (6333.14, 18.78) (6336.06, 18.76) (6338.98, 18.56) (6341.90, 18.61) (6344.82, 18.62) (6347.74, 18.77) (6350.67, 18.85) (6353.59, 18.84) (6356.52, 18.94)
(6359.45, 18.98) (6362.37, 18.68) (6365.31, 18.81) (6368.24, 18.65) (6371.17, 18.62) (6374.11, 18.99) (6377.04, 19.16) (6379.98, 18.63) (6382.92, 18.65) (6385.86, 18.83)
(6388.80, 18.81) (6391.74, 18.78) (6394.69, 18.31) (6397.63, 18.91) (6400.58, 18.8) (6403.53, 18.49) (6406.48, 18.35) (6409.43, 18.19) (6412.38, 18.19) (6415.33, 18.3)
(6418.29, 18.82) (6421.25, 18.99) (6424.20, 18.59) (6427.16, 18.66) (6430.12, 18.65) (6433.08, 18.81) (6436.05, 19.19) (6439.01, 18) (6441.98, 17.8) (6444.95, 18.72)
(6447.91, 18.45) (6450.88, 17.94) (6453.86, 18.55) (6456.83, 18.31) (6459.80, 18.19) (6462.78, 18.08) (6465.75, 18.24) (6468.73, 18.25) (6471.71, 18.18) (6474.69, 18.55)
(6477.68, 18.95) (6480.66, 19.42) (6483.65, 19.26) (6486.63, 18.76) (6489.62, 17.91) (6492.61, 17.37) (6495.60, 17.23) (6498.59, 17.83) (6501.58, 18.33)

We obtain 19.1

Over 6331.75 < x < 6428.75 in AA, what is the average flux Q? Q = 18.7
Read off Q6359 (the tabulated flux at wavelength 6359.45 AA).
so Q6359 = 18.98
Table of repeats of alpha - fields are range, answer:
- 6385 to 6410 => 18.6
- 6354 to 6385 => 18.8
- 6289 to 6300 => 19.3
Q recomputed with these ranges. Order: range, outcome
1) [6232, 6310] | 19.2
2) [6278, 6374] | 18.8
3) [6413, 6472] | 18.4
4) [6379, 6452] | 18.6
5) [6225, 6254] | 19.2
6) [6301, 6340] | 18.6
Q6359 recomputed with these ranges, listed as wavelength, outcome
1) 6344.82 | 18.62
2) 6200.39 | 19.85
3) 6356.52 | 18.94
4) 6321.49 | 18.55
